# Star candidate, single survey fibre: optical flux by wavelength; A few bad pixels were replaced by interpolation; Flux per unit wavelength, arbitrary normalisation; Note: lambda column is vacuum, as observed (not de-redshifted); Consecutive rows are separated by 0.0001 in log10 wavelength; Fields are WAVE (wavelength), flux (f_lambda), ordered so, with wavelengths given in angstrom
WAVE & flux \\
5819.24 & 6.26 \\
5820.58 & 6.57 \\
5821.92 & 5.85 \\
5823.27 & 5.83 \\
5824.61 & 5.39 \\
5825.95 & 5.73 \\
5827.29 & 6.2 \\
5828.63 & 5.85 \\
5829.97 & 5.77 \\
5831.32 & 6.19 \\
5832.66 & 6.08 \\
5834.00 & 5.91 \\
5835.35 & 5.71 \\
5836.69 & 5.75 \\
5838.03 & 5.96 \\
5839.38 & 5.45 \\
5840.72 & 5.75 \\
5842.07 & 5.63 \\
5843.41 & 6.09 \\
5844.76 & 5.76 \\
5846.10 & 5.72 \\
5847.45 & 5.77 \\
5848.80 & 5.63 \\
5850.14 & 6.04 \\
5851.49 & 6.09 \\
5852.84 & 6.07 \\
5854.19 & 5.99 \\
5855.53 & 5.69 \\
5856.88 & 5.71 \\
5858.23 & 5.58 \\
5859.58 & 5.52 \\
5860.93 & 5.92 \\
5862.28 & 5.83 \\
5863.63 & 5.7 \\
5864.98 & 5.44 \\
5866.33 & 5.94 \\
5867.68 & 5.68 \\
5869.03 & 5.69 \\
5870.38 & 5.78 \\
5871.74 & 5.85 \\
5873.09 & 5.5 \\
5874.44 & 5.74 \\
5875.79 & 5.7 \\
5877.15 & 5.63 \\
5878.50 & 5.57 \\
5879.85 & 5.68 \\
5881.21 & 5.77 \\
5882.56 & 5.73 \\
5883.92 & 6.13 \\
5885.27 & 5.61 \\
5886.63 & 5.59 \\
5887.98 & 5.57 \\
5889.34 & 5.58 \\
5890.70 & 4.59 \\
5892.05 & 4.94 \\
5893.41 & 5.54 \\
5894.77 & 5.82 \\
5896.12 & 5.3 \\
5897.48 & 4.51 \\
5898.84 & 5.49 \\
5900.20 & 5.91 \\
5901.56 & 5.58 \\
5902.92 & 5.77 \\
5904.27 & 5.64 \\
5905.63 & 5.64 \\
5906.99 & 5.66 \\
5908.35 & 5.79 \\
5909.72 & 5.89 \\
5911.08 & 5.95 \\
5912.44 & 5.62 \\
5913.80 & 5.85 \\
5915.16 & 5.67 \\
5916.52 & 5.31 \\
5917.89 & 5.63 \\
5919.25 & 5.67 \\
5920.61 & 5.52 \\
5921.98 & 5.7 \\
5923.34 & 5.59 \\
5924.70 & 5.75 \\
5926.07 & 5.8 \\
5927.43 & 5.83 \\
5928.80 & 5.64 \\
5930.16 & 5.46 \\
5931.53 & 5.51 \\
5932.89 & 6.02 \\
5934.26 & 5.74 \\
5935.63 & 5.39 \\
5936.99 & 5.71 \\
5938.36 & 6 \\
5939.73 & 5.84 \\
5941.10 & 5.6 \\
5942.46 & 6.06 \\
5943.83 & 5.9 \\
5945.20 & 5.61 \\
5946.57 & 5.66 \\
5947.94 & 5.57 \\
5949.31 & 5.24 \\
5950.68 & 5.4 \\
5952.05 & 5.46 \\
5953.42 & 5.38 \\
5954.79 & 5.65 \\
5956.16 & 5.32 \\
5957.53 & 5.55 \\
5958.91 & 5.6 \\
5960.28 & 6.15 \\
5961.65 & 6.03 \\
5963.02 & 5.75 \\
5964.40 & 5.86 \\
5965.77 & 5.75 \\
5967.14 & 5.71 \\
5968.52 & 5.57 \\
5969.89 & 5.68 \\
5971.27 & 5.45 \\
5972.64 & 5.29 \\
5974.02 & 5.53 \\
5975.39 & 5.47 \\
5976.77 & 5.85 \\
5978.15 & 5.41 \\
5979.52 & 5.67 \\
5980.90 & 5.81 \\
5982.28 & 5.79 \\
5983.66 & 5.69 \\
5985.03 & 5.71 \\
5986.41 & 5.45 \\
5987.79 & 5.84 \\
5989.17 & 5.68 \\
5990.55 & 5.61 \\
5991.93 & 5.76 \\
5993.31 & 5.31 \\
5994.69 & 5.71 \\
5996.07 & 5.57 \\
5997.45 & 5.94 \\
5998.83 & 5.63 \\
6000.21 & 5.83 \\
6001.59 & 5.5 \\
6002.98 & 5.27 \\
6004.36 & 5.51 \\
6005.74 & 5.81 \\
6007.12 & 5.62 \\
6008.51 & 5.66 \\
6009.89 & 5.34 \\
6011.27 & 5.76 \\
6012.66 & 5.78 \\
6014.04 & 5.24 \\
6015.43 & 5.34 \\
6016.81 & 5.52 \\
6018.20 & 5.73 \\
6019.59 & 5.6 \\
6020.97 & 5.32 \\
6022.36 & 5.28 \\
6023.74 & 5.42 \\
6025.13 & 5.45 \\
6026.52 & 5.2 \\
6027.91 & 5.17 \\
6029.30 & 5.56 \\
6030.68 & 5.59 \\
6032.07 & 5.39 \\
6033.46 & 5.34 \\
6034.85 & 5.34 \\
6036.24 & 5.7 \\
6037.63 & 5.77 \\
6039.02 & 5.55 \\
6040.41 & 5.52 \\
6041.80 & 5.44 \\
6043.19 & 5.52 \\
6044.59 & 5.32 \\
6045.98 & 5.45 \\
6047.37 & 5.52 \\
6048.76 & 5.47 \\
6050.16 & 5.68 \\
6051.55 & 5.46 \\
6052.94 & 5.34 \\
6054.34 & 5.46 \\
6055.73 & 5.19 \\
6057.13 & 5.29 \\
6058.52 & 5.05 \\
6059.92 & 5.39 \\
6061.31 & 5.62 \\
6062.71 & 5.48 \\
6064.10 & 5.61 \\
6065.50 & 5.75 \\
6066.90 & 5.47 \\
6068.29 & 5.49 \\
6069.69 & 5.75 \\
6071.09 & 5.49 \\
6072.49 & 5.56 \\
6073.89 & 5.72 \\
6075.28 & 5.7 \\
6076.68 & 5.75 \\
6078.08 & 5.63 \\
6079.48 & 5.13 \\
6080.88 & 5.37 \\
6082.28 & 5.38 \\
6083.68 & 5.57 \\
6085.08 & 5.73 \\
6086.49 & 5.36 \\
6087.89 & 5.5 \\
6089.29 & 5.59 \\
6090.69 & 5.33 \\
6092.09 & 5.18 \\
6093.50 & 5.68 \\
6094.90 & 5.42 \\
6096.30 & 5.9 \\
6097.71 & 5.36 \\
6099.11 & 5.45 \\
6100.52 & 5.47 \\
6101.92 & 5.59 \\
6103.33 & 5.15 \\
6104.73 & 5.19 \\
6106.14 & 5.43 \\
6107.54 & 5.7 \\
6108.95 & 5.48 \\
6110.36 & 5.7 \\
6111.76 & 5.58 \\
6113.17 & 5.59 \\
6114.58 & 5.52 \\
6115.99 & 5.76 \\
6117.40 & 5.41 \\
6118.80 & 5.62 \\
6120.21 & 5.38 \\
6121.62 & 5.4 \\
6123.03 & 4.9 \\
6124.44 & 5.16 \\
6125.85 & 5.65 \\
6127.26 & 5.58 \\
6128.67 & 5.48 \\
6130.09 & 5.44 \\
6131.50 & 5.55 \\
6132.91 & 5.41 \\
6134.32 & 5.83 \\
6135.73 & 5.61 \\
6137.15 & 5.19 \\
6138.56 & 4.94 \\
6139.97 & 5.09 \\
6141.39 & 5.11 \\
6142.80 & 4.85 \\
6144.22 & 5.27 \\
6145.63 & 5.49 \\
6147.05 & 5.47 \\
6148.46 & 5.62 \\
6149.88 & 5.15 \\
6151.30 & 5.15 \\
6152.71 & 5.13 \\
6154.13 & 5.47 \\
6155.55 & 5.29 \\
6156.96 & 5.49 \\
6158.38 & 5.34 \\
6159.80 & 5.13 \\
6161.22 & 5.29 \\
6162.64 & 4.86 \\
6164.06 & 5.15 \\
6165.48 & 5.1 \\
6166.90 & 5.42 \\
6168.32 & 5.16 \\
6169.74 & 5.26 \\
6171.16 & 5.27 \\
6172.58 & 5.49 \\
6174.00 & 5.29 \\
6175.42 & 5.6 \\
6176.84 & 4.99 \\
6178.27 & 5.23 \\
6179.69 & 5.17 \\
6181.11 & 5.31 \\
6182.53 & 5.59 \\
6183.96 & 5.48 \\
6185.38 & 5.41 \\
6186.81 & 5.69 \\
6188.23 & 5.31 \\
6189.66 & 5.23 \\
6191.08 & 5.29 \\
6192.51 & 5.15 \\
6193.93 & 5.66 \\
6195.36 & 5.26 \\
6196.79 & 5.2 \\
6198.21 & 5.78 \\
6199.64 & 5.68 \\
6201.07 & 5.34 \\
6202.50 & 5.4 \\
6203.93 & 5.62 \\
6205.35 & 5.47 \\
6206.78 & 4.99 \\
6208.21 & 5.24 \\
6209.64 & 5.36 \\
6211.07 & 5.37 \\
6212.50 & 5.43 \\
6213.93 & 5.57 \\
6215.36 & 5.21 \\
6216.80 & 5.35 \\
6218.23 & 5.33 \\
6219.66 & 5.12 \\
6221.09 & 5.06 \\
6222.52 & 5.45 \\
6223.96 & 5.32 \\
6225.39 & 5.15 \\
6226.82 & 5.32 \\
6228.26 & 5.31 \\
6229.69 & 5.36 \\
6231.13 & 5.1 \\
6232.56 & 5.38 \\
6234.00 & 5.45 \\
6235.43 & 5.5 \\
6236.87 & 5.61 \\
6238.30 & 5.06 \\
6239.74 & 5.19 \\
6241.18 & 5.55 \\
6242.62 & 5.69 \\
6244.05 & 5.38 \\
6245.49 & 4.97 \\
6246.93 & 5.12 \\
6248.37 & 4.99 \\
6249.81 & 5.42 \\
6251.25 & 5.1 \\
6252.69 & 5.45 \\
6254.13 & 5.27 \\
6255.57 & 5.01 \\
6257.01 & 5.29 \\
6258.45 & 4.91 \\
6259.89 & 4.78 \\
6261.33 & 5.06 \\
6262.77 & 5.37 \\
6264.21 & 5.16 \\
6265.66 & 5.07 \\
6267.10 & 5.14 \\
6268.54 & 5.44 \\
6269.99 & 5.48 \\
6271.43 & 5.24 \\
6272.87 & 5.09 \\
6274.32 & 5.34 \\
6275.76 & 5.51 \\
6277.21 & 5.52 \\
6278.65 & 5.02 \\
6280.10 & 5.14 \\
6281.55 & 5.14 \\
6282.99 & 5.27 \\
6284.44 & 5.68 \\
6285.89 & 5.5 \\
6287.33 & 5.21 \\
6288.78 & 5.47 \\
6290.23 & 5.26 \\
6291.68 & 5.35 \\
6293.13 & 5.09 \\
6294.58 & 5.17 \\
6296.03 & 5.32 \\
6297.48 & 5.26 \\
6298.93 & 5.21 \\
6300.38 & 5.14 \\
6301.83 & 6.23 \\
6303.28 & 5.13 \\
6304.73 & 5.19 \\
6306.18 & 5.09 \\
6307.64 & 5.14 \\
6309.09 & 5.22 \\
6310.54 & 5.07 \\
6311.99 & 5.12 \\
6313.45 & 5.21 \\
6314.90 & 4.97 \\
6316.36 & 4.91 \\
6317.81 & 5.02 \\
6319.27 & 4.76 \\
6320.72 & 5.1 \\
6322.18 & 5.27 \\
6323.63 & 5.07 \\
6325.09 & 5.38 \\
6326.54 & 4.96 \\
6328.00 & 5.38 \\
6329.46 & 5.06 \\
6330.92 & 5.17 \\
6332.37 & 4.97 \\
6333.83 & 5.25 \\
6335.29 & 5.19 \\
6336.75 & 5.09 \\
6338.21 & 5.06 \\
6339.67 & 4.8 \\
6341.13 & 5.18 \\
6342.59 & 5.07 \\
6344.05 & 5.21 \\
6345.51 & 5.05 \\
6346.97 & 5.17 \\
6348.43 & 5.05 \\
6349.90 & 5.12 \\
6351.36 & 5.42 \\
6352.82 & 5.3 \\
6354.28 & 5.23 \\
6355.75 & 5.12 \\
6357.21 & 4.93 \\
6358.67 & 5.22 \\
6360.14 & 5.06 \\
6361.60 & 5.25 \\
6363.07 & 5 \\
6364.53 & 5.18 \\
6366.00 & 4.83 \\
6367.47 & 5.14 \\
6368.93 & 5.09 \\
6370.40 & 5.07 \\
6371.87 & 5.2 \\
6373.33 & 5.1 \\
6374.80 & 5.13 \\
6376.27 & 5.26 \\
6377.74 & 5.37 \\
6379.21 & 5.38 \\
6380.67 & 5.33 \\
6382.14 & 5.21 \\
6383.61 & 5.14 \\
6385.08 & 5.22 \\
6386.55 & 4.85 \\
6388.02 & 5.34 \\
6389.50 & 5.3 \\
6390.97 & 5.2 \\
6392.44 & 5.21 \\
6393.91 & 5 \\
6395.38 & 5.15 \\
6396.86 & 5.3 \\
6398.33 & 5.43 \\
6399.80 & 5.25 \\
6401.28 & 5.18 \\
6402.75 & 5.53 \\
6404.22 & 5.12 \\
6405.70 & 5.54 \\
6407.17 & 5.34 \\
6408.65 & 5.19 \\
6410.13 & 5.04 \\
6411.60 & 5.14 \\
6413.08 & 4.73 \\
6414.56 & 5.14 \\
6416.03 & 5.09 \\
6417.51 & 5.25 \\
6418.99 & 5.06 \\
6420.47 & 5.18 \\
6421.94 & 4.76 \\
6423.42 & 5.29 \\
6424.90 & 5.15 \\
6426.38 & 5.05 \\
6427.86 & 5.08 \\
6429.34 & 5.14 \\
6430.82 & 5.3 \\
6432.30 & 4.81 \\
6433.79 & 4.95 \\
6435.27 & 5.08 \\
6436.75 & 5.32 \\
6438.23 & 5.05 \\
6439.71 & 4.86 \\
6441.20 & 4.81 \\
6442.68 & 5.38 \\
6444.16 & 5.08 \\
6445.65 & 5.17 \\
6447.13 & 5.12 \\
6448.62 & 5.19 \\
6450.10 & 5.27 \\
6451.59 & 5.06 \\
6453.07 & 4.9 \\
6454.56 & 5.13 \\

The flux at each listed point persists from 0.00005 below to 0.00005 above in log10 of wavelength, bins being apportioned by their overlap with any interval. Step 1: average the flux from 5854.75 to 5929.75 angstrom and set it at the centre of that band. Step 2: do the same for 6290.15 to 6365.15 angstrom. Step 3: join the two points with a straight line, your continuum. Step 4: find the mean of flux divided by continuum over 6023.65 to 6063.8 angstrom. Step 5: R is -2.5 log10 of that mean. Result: 0.01 mag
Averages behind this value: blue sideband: 5.63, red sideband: 5.16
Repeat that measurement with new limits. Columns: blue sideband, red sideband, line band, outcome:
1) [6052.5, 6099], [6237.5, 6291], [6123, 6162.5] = 0.017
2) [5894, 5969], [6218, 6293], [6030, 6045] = 0.006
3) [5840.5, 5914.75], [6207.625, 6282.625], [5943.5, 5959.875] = 0.012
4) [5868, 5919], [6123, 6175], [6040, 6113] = -0.020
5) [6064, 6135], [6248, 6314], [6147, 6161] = 0.023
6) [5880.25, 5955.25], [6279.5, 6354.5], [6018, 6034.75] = 0.018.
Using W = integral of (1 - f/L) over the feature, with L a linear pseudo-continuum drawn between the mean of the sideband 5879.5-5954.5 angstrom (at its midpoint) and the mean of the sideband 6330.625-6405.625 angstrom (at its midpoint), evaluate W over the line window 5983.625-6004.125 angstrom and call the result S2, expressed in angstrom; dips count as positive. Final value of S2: -0.3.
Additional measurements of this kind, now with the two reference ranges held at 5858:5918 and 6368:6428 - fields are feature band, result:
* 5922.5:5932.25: -0.1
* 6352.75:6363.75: 0.2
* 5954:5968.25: -0.4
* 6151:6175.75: 0.5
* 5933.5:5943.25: -0.3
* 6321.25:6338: 0.3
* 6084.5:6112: -0.2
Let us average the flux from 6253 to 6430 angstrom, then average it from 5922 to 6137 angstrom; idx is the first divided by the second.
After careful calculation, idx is 0.93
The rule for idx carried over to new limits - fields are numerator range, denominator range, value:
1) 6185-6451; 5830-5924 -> 0.92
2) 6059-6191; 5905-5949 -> 0.95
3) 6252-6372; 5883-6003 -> 0.92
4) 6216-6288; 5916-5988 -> 0.93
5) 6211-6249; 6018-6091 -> 0.97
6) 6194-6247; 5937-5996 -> 0.95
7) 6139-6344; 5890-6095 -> 0.95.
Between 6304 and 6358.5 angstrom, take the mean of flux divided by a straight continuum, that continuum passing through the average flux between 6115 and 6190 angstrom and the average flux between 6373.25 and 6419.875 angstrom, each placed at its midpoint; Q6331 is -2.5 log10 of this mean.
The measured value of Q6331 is 0.03 mag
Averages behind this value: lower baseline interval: 5.33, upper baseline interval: 5.2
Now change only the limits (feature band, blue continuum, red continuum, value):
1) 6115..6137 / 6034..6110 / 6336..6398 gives -0.009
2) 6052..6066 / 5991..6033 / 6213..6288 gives 0.012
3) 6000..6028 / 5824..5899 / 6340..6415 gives 0.010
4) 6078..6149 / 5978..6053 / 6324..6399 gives 0.001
